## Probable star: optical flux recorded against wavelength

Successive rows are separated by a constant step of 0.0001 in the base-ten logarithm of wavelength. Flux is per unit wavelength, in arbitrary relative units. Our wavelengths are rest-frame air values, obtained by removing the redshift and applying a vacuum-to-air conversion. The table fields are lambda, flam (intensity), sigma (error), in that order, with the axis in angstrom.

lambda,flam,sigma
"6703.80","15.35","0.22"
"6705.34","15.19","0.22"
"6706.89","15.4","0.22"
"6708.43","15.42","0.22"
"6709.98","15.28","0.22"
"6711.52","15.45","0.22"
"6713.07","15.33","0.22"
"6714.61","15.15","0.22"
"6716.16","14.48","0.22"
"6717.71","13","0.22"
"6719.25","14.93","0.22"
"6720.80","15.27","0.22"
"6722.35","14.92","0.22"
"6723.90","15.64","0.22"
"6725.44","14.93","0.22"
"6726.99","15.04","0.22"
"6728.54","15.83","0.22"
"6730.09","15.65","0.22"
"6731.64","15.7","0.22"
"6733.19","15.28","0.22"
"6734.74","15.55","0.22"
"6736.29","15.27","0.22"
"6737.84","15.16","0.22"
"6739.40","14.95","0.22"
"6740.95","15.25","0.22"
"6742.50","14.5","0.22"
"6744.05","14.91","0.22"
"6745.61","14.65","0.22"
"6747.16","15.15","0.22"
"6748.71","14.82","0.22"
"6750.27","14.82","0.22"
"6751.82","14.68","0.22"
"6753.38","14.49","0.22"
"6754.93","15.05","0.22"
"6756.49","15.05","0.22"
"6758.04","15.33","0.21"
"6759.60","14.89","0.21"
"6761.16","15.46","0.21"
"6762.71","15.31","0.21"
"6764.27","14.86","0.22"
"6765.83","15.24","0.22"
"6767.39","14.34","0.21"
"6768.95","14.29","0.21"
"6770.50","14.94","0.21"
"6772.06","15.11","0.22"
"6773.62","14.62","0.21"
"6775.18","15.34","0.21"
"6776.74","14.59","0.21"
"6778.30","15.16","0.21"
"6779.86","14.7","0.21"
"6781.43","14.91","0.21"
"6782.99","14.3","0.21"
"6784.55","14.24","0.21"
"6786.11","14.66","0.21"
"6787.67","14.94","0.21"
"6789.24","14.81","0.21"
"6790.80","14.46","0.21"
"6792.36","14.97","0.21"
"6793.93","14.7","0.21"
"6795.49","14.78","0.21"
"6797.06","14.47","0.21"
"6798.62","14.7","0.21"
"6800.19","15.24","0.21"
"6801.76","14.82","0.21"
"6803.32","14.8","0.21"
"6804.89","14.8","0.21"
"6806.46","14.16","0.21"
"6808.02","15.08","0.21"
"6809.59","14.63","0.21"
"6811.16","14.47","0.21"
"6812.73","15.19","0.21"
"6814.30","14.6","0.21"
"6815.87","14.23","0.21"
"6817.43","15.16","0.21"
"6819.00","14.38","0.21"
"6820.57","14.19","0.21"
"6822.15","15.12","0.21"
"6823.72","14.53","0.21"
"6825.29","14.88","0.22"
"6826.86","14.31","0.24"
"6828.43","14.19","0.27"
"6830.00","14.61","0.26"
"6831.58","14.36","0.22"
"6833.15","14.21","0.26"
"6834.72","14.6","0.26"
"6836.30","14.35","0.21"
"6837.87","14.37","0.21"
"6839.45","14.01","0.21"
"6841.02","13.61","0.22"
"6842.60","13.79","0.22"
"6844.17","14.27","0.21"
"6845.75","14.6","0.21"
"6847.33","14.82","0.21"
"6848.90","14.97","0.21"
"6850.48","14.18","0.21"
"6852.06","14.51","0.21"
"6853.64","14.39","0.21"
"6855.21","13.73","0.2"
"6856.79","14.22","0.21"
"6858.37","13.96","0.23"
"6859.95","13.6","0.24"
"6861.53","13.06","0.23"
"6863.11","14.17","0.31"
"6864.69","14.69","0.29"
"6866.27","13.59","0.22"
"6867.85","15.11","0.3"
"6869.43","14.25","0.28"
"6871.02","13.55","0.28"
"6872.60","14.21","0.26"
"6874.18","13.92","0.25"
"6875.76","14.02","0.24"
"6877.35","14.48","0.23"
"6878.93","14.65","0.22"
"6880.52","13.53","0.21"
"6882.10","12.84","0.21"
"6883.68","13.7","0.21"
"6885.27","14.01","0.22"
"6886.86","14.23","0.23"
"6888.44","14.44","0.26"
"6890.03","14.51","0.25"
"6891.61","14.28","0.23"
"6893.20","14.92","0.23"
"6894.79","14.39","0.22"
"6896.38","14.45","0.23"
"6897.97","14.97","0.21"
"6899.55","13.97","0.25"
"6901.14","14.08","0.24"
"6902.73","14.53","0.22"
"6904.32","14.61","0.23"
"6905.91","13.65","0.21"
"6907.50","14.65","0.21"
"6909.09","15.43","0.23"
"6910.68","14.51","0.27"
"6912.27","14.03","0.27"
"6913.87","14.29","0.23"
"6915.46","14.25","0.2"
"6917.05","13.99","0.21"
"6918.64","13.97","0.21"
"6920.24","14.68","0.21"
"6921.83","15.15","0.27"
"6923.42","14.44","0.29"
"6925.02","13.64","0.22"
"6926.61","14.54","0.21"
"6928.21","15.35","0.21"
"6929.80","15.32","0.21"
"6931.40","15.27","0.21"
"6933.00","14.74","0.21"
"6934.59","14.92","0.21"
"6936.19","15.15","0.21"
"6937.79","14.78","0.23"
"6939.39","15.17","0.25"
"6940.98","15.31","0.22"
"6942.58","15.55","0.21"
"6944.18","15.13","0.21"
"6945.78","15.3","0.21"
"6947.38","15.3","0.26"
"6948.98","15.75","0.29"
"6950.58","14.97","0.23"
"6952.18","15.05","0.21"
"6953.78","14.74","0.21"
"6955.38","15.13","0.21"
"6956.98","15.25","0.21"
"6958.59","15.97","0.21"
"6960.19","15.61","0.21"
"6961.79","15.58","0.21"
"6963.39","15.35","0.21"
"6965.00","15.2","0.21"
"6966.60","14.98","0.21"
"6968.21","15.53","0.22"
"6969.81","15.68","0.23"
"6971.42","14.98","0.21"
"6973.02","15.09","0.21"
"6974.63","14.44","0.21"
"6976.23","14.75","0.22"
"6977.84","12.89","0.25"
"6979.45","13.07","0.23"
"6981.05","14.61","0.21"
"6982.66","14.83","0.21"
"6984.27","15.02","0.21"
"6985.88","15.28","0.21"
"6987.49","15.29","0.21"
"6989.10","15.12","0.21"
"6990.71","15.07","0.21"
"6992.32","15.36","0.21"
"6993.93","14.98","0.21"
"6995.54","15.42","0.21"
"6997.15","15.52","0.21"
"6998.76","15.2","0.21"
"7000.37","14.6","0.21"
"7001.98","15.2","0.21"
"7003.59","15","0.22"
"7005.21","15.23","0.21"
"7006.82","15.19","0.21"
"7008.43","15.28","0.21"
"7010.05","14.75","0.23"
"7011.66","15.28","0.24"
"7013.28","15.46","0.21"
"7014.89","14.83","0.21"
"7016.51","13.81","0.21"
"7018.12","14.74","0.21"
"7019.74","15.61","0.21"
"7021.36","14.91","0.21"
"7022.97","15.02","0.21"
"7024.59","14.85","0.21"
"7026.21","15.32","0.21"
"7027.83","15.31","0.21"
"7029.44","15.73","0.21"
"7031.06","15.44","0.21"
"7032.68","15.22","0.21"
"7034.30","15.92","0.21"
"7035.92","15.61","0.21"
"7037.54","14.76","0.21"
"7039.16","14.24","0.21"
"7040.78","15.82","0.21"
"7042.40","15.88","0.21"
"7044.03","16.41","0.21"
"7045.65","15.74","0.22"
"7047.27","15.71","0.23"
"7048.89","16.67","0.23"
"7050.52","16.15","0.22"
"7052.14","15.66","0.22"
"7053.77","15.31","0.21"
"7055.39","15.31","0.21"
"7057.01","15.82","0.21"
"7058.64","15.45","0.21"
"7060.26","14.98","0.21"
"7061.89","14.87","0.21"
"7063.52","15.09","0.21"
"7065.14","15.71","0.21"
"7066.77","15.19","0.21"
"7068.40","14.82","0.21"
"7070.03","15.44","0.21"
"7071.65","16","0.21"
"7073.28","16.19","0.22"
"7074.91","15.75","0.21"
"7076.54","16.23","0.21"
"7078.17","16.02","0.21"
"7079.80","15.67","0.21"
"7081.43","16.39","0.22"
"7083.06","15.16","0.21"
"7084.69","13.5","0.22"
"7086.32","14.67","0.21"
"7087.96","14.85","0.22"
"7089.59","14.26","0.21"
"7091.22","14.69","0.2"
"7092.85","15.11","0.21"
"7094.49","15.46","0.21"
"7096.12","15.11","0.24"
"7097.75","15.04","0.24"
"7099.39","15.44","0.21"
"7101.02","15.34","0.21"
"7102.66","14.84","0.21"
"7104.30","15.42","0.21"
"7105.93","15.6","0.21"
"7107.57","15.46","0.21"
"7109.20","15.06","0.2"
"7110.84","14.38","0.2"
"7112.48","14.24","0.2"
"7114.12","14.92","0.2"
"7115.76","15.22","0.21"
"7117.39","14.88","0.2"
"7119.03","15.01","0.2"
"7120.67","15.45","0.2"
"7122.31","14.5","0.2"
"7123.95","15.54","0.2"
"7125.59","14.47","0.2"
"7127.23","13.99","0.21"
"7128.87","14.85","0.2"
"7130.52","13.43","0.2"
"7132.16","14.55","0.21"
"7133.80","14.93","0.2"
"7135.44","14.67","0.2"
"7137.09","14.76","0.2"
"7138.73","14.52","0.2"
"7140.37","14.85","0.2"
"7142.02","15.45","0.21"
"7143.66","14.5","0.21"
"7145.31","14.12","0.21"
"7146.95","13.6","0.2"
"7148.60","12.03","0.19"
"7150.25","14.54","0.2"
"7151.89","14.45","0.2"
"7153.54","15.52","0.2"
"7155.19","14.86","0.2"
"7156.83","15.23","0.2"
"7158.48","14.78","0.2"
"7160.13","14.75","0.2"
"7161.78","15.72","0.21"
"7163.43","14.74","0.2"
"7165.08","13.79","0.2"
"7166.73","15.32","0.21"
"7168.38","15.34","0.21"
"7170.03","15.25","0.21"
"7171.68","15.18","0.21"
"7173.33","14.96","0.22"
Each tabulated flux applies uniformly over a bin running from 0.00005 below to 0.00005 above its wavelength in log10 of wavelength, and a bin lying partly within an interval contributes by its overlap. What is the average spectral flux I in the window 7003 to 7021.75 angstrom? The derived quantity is 15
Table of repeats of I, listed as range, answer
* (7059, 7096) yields 15.3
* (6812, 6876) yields 14.3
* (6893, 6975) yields 14.9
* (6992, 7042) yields 15.2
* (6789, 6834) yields 14.6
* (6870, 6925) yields 14.3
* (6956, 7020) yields 15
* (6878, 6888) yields 13.9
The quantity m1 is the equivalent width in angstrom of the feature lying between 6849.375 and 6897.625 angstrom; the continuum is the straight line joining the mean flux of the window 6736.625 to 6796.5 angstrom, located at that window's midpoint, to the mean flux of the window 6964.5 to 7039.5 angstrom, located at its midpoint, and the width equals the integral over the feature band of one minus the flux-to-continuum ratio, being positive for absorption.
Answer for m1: 2.6 angstrom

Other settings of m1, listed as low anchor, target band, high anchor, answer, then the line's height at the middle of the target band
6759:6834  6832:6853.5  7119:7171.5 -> 0.6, 14.7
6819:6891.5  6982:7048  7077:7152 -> -2.9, 14.6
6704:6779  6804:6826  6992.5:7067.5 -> 0.6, 15.1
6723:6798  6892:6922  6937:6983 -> 1.2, 15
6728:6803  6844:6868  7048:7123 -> 1.3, 15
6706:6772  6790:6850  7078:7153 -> 1.7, 15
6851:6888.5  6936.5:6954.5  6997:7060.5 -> -0.7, 14.6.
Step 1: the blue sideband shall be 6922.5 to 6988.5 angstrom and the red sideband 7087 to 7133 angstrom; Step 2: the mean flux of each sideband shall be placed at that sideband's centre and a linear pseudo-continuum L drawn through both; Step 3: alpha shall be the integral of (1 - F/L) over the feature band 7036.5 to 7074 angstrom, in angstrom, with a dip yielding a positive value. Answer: -1.5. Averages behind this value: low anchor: 15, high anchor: 14.9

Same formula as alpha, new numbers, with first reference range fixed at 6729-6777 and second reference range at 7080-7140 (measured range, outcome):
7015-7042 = -0.4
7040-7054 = -1.0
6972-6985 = 0.5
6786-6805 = 0.3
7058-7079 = -0.9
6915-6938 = 0.4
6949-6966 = -0.4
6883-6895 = 0.5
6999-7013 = -0.1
